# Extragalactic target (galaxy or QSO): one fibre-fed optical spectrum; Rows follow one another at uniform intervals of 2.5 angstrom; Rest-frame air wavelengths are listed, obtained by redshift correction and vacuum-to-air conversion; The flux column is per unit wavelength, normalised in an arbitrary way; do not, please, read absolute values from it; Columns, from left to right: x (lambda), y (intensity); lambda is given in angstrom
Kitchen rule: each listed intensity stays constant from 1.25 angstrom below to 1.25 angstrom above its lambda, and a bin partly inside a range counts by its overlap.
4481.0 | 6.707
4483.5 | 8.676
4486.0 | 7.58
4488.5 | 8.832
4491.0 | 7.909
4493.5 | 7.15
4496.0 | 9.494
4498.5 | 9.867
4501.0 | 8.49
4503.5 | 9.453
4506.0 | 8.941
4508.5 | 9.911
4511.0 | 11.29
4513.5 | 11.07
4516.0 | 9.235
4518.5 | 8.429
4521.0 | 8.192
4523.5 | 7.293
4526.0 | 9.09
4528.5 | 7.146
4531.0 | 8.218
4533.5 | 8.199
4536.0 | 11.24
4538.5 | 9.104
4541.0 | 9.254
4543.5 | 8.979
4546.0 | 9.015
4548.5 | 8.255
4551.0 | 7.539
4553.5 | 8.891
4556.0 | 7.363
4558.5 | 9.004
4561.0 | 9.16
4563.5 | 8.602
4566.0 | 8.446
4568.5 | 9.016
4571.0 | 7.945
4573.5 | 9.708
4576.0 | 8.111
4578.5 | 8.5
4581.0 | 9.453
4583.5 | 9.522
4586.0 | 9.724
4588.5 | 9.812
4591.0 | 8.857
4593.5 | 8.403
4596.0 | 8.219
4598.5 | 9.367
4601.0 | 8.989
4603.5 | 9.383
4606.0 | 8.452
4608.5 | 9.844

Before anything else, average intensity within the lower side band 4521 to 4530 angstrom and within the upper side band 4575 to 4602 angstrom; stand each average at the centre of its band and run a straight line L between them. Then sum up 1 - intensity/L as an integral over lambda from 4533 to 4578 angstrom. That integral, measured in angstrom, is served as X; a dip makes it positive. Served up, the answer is -1.9 angstrom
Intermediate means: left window 7.9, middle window 8.77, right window 9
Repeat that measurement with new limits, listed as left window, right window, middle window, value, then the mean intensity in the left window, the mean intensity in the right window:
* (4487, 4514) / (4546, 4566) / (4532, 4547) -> -1.0 angstrom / 9.24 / 8.44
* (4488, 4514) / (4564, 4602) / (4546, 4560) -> 1.2 angstrom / 9.27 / 8.93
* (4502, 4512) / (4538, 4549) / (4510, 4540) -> 1.2 angstrom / 9.83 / 8.95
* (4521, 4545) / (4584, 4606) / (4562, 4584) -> 0.4 angstrom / 8.7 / 9.07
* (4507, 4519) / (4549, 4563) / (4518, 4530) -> 2.0 angstrom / 10.1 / 8.4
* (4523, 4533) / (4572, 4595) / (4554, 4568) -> 0.2 angstrom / 8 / 9.1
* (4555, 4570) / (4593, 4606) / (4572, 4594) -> -1.0 angstrom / 8.61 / 8.86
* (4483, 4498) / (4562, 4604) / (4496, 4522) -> -3.2 angstrom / 8.33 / 8.94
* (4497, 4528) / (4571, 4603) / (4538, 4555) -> 0.8 angstrom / 9.22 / 9.02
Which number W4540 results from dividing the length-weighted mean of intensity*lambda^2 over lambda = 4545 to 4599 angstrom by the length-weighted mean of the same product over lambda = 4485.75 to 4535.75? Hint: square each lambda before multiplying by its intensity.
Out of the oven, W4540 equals 1.02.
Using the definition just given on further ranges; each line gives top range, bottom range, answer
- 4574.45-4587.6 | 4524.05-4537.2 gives 1.07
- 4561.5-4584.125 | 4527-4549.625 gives 1.01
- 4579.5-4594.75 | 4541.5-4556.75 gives 1.12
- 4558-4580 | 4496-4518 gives 0.92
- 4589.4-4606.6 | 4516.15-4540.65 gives 1.06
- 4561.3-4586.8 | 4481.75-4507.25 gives 1.07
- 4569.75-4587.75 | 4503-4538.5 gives 1.02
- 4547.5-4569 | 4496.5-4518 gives 0.89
